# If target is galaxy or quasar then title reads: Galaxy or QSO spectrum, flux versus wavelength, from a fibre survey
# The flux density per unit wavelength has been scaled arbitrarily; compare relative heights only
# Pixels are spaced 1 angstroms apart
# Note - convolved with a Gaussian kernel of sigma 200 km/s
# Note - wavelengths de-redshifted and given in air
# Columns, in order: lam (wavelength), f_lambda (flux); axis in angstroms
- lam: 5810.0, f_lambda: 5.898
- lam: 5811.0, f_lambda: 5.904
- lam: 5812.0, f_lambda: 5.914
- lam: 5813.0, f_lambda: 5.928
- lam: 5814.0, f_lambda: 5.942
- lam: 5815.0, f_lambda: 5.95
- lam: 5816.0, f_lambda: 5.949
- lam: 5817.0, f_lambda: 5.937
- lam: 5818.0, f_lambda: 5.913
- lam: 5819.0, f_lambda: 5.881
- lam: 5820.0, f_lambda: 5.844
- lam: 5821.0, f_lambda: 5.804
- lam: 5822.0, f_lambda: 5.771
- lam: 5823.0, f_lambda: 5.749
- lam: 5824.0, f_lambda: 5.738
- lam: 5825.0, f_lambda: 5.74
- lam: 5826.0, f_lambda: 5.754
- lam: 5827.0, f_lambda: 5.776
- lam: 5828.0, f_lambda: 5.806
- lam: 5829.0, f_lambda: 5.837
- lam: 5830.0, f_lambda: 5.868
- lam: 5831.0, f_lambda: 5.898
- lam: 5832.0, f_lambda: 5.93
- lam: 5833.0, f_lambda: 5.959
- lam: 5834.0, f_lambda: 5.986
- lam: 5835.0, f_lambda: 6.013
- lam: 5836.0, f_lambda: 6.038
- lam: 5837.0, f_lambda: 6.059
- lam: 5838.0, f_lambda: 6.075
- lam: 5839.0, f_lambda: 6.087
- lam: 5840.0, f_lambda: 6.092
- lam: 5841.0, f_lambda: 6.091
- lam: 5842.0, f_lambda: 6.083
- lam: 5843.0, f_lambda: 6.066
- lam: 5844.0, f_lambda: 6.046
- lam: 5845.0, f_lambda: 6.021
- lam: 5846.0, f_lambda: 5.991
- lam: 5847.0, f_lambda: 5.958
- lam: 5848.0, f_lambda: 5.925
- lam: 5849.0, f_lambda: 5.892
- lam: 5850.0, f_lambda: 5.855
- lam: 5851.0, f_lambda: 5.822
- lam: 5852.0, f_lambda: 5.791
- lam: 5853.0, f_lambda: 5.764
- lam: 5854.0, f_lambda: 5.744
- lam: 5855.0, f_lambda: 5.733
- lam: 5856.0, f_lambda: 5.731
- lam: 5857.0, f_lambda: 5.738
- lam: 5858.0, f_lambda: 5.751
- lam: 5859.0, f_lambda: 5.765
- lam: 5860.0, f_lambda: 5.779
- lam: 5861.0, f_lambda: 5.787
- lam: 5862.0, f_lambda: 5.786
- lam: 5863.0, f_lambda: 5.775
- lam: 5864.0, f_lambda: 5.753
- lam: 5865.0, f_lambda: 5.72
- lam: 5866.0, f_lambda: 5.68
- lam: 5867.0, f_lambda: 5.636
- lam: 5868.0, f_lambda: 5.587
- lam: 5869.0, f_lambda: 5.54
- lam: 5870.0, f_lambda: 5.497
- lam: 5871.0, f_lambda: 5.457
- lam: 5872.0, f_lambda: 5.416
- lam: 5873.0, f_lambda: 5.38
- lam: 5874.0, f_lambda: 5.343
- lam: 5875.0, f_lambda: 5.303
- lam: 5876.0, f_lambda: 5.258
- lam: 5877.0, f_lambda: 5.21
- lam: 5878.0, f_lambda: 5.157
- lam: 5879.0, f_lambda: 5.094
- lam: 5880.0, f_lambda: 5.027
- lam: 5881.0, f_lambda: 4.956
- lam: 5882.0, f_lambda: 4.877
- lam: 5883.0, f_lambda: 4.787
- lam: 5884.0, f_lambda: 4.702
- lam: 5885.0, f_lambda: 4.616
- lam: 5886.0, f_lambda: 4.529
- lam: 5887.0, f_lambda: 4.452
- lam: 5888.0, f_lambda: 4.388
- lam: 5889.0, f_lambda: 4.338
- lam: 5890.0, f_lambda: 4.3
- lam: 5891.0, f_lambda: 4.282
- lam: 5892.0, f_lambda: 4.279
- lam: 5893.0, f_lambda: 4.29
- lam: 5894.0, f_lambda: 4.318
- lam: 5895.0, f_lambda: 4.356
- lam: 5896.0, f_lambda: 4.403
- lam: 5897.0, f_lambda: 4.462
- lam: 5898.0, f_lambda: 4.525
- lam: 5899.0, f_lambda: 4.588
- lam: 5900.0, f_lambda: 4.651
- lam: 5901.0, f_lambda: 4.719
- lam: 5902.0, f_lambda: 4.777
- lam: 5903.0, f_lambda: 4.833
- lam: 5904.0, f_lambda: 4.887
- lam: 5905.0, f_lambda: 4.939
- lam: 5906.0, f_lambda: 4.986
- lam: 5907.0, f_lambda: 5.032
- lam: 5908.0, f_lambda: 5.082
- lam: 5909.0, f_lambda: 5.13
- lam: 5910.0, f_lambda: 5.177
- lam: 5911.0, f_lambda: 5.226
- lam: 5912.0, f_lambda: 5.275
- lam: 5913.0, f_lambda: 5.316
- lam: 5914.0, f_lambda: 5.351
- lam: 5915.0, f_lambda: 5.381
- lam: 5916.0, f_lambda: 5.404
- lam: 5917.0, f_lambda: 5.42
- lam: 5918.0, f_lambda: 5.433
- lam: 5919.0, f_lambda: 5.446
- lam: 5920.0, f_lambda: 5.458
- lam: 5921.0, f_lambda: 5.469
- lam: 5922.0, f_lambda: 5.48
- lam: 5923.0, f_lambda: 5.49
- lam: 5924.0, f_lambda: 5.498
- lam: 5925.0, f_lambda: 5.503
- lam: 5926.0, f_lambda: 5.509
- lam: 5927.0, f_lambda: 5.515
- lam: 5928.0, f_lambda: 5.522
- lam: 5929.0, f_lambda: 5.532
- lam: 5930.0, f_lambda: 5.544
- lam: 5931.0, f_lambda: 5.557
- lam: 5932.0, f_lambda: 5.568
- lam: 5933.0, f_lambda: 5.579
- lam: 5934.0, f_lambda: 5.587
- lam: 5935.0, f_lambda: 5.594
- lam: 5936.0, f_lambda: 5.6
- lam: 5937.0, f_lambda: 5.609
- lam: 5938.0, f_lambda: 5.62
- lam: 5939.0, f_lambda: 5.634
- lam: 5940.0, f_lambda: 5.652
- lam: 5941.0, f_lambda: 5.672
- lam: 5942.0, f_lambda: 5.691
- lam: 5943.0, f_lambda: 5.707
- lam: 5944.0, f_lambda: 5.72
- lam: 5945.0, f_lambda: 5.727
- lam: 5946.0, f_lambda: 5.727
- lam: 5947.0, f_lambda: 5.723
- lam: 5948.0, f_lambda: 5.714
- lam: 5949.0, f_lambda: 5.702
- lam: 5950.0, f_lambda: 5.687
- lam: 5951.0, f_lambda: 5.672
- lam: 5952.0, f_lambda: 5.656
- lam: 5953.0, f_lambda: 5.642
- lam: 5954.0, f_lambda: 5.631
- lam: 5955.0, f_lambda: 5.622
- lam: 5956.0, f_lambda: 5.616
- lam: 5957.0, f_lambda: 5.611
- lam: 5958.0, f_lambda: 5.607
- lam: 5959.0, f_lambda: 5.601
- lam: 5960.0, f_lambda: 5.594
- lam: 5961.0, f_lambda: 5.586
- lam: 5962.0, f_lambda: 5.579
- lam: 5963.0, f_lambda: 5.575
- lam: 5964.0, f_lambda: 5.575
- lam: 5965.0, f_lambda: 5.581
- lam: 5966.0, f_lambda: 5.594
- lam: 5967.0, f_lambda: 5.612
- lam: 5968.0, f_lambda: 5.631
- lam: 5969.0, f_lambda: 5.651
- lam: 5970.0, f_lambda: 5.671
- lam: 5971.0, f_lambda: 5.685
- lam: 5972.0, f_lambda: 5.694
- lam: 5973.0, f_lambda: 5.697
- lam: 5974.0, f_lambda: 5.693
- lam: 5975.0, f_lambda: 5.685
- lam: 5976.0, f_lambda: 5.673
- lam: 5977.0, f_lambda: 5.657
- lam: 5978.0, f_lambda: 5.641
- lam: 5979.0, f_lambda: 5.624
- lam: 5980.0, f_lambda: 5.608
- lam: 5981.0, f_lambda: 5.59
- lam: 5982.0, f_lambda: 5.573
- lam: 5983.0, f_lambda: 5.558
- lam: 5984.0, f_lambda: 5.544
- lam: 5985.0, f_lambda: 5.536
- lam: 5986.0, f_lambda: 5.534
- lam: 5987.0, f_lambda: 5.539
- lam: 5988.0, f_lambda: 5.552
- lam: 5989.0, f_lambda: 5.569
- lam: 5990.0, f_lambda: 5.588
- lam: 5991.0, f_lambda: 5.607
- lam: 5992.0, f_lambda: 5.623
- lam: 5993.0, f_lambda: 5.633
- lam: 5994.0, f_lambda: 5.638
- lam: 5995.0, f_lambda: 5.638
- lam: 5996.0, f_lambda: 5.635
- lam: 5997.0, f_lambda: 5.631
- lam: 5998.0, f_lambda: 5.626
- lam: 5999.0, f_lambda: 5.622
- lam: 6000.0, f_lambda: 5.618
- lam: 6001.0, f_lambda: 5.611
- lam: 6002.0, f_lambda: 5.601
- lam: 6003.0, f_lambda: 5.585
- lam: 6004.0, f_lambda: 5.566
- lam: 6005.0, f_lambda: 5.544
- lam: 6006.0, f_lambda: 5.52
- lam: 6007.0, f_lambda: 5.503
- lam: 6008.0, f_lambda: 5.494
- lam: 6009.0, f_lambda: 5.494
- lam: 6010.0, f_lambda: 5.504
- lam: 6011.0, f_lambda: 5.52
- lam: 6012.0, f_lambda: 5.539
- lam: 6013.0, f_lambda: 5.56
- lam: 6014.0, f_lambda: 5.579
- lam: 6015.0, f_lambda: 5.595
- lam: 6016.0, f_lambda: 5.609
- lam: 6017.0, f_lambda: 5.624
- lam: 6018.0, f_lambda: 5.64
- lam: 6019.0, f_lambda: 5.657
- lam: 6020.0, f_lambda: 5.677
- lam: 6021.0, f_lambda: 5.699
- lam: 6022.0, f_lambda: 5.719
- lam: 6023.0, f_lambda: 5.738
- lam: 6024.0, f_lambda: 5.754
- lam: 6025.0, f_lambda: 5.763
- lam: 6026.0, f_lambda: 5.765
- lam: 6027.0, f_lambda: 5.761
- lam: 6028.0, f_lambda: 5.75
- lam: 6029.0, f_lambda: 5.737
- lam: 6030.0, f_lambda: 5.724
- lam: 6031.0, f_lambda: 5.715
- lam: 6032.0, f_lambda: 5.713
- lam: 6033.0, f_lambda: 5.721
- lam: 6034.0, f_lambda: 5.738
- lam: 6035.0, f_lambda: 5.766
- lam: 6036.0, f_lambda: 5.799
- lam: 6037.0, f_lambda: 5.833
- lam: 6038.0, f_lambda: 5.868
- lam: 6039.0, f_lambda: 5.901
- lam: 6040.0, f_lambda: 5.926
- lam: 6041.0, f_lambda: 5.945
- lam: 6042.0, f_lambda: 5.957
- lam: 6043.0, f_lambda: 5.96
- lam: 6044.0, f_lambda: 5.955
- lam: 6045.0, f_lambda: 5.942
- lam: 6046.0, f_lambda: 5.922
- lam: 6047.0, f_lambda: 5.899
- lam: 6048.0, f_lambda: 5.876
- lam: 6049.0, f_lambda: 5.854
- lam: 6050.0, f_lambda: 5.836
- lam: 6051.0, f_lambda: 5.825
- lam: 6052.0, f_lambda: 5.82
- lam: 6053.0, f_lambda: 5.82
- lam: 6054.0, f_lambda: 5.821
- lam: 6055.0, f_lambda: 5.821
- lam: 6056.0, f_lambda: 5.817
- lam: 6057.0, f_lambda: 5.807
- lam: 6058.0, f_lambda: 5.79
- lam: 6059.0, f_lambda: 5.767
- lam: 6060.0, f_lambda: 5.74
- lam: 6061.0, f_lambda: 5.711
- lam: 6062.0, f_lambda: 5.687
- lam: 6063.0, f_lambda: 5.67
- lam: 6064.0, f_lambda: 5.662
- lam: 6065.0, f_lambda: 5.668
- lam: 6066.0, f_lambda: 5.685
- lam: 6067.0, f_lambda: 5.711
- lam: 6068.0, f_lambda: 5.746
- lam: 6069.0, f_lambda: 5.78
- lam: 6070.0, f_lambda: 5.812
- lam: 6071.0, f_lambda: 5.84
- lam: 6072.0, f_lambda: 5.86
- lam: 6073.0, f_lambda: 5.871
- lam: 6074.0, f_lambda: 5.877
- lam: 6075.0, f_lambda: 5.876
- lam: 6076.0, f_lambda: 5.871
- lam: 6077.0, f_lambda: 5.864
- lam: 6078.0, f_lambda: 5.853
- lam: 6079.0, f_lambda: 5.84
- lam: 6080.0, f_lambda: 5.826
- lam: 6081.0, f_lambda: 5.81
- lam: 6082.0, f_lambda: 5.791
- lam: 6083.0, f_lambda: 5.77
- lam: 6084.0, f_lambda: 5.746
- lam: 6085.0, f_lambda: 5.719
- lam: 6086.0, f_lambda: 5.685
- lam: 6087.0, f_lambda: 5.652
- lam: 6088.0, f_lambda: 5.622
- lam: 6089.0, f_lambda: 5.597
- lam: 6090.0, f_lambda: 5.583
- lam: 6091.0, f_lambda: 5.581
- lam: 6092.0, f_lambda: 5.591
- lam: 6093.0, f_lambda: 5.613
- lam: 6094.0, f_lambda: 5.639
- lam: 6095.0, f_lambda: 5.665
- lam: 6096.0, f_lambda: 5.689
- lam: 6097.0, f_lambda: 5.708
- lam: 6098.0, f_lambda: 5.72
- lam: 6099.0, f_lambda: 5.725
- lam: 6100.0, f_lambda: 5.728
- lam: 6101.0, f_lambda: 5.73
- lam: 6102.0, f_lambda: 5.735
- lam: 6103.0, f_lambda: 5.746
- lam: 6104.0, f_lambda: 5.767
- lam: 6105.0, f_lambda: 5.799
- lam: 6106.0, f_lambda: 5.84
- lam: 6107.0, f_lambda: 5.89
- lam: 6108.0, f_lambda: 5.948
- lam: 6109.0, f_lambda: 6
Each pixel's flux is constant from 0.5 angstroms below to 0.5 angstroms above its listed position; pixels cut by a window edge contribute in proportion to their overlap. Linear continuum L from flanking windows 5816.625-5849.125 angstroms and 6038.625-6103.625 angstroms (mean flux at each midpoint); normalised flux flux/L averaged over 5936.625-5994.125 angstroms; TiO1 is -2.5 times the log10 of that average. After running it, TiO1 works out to 0.04 mag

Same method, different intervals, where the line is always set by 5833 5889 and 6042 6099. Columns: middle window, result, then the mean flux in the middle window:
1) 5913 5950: 0.01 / 5.56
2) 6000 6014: 0.03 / 5.55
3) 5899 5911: 0.14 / 4.93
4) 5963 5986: 0.01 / 5.62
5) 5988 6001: 0.02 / 5.62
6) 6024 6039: -0.01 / 5.77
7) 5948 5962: 0.00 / 5.63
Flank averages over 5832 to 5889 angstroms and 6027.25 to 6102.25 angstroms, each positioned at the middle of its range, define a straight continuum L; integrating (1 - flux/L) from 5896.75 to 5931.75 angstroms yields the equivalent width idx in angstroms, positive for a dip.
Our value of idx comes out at 2.6 angstroms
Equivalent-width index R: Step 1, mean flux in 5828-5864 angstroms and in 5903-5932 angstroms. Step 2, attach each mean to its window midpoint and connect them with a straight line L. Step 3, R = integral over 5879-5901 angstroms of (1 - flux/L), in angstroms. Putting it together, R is 4.0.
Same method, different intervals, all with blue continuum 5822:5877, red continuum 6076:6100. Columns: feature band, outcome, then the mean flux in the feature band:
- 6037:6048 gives -0.4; 5.92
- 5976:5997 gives 0.5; 5.6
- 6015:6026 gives 0.1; 5.69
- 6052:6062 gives -0.1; 5.78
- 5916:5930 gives 0.7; 5.48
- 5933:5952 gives 0.3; 5.67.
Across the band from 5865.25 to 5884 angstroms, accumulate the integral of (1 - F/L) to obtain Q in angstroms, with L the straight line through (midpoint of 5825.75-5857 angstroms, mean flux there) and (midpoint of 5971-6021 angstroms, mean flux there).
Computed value 1.84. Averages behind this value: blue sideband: 5.92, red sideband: 5.6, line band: 5.28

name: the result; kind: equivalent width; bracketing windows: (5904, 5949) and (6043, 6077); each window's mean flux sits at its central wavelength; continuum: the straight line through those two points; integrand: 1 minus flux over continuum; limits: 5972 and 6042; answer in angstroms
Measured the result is 0.3 angstroms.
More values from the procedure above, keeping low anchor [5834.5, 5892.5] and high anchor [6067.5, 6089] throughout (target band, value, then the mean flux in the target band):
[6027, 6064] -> -0.46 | 5.81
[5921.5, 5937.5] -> 0.09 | 5.54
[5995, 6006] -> 0.15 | 5.6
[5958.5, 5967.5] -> 0.06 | 5.59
